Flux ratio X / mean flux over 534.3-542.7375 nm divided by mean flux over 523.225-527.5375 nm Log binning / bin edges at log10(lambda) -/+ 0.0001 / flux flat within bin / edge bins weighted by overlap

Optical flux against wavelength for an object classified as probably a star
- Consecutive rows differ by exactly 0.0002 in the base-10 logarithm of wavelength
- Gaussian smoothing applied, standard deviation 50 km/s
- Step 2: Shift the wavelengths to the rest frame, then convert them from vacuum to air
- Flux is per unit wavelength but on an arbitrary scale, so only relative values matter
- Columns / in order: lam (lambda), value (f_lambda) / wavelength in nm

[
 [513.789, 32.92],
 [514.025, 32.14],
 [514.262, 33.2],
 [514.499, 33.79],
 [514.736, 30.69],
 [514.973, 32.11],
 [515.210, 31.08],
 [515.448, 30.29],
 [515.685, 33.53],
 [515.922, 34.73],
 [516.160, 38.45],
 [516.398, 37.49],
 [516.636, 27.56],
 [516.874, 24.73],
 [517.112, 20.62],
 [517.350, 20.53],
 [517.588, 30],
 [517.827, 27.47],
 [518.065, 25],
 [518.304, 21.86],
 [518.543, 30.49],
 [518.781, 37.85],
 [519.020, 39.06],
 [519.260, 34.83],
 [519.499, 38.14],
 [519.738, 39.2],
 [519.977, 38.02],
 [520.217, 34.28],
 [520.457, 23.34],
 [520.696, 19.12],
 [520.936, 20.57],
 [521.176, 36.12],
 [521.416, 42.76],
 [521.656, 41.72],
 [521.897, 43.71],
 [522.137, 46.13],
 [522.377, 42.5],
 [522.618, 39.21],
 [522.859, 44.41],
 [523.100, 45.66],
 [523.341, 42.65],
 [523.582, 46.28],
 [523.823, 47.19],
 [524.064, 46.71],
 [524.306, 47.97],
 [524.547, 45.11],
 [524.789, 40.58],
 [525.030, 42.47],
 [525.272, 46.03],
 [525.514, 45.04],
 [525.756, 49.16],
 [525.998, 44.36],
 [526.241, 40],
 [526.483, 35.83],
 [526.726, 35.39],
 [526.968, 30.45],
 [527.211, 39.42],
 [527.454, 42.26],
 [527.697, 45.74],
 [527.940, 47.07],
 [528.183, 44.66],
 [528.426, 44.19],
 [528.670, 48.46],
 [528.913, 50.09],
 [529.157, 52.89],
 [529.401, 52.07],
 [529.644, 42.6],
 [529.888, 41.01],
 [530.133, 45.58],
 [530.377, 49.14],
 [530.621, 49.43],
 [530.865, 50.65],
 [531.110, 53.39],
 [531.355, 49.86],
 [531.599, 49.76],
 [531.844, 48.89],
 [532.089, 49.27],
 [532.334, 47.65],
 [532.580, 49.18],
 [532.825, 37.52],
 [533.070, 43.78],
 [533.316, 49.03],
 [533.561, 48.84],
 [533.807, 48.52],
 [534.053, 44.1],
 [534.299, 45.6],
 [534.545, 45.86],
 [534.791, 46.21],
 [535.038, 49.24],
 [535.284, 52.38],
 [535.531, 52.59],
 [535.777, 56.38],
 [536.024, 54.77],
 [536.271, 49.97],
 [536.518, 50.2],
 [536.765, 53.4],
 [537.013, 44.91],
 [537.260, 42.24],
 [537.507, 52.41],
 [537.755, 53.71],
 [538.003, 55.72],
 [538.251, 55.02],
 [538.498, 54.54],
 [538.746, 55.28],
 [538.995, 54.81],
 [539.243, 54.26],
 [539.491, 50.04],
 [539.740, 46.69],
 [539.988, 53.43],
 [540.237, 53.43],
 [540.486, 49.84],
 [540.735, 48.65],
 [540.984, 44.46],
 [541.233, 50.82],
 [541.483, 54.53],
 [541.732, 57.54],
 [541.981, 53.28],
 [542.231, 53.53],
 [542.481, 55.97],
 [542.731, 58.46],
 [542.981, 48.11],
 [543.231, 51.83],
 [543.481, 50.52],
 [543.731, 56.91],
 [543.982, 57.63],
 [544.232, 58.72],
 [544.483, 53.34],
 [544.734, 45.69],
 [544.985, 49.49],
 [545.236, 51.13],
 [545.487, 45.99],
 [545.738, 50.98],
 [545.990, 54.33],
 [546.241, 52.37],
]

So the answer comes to 1.21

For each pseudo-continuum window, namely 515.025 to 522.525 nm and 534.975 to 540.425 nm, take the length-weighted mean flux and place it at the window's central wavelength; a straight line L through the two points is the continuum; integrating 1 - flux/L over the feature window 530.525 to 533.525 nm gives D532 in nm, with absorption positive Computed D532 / -0.13 nm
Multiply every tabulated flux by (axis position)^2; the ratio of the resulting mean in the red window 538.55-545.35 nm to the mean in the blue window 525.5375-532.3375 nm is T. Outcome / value 1.21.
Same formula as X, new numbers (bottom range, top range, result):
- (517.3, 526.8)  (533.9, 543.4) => 1.35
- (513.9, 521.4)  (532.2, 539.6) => 1.61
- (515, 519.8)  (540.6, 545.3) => 1.70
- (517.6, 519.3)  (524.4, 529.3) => 1.42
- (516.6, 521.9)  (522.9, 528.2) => 1.39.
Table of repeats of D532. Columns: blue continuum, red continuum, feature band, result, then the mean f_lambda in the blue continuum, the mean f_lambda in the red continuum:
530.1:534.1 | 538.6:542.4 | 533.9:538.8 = -0.05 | 48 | 52.1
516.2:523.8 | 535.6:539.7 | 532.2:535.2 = 0.12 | 34.5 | 52.2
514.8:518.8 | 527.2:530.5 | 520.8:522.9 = -0.16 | 29.4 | 46.3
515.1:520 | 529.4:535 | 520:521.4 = 0.25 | 31.4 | 47.2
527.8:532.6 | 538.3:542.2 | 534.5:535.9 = -0.01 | 48.3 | 52.2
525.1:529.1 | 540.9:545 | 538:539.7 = -0.11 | 43.2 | 53.2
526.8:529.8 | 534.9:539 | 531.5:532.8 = 0.00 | 44.8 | 52.1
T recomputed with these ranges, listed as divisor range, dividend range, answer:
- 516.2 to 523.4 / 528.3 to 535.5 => 1.48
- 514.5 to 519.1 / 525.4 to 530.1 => 1.51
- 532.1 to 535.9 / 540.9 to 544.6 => 1.16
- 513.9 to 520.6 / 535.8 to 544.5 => 1.83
